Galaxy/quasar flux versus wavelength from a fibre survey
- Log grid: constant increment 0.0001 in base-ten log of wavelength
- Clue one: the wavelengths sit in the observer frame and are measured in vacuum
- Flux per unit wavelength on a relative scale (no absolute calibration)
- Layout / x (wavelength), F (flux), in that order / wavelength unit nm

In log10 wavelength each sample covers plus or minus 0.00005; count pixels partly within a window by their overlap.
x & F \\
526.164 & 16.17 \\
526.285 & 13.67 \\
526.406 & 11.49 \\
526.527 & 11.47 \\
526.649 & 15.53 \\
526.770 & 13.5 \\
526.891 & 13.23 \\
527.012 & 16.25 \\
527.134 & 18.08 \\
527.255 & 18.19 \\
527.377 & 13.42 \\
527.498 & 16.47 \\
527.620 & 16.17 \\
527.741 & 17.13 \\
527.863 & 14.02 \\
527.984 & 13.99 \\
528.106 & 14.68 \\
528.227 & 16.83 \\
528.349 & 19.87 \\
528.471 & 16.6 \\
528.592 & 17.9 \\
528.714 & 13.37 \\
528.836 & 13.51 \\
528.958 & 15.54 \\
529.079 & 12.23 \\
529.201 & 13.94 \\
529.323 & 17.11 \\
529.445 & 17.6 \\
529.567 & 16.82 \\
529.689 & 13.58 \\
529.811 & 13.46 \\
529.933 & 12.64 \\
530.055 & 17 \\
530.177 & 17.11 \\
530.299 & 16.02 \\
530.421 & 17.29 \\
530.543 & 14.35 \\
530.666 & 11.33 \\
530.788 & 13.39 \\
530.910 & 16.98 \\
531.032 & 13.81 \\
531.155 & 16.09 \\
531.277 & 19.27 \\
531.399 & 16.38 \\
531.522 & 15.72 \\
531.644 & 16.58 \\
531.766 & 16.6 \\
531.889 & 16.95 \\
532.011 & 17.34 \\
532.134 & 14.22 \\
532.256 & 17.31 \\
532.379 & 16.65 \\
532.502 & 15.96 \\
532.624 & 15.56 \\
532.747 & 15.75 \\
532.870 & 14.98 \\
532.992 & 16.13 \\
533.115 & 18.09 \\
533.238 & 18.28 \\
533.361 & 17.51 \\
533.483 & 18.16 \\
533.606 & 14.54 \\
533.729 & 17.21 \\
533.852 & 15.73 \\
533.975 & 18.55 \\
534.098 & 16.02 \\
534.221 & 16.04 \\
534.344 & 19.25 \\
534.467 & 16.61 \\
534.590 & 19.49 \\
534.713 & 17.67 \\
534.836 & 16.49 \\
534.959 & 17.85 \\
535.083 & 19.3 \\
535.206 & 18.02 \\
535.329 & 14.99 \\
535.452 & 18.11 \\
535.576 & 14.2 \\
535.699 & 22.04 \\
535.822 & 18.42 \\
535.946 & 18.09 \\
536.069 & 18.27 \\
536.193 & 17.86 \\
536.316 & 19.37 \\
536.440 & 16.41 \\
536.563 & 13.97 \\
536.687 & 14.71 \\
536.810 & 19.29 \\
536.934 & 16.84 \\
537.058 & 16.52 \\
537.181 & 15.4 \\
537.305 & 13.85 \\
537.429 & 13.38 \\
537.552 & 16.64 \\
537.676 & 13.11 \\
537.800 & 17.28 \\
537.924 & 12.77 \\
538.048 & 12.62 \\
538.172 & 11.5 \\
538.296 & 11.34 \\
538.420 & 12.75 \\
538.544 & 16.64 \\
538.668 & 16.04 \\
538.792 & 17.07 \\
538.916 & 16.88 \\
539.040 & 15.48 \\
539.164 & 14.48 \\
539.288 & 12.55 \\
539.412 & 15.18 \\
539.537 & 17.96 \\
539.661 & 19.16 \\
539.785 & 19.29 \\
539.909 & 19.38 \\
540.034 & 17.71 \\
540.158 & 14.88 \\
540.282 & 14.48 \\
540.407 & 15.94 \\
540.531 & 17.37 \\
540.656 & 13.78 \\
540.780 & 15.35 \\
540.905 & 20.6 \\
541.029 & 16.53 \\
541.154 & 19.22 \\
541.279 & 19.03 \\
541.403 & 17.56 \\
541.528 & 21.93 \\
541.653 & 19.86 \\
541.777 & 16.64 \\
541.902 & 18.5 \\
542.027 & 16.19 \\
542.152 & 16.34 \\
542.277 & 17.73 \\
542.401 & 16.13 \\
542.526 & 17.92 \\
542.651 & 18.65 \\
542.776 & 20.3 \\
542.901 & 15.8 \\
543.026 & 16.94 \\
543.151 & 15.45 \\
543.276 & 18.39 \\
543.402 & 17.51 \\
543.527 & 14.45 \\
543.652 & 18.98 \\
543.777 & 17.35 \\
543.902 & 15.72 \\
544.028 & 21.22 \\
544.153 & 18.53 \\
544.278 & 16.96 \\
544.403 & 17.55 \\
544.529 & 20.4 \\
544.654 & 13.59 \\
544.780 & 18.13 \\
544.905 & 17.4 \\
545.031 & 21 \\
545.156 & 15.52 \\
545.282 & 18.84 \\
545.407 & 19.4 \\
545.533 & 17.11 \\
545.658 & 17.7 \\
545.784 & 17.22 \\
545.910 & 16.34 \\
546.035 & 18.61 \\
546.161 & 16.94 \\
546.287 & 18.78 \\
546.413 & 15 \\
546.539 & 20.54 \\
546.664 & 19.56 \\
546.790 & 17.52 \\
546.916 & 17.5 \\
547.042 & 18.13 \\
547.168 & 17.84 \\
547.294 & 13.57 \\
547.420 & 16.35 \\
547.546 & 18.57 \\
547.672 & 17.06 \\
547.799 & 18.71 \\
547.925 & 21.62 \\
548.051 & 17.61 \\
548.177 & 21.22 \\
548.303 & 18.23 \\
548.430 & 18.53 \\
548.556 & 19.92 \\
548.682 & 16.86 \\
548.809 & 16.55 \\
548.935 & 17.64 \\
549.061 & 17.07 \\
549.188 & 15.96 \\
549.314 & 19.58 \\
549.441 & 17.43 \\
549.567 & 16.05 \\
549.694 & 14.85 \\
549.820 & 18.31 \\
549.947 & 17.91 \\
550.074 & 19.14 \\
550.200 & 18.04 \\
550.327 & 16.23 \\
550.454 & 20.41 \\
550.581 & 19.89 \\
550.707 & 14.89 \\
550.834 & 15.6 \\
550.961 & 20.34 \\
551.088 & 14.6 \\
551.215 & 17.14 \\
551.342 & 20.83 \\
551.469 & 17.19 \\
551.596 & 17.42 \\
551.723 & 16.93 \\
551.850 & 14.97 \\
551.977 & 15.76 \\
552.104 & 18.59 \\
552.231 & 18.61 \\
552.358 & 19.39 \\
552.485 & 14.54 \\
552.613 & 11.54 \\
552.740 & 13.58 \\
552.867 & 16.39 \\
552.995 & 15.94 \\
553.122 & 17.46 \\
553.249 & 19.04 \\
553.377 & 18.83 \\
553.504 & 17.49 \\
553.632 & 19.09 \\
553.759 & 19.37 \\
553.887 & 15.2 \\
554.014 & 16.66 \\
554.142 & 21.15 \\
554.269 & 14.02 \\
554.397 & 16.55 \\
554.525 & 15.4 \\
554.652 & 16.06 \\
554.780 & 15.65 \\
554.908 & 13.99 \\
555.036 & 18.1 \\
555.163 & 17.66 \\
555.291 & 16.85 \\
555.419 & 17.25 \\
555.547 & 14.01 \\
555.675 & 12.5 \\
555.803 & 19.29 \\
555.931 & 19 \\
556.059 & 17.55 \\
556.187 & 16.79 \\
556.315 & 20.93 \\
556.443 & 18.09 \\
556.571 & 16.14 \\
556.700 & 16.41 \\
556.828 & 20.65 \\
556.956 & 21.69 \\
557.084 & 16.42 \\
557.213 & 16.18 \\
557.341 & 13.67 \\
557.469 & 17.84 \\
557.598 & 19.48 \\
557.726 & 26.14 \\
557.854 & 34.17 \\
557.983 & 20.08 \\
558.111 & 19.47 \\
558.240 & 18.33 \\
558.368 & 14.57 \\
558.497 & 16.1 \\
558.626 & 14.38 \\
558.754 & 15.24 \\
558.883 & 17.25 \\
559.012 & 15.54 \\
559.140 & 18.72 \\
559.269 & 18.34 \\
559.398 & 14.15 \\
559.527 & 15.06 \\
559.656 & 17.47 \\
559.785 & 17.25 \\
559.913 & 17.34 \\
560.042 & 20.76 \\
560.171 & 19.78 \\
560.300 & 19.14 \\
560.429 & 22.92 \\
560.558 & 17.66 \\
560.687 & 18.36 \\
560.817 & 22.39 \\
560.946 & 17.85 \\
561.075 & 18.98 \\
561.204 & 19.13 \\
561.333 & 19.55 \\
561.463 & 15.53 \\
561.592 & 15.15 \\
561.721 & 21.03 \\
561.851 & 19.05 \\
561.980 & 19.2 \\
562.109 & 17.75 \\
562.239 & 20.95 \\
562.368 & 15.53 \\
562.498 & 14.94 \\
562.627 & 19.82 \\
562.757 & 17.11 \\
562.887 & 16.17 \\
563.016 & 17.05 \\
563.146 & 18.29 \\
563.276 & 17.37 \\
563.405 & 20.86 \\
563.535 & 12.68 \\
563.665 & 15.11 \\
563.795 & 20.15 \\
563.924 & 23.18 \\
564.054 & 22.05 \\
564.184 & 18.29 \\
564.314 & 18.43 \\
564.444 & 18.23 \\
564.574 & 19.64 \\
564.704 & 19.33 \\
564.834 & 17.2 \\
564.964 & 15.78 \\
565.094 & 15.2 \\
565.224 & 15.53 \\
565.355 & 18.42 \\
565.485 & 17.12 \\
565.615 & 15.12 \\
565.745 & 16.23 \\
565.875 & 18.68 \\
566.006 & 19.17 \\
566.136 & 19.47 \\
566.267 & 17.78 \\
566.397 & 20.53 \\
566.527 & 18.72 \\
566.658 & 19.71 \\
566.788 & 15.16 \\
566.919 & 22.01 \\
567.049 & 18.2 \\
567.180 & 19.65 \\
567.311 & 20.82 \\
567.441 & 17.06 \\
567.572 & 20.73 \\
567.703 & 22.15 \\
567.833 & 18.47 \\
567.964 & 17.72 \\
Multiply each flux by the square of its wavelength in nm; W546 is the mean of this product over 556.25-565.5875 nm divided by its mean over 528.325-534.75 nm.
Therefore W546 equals 1.3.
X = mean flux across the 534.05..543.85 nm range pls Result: 16.8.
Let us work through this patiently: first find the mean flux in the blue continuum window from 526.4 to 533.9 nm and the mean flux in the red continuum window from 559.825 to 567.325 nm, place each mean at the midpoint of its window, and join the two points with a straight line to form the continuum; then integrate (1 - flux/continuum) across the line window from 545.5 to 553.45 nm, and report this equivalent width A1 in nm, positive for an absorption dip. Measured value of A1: -0.11 nm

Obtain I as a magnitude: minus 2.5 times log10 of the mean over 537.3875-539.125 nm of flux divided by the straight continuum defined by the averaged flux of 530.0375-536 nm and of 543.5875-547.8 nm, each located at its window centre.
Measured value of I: 0.18 mag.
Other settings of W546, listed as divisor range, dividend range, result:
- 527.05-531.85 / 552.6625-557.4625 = 1.20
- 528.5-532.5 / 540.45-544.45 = 1.18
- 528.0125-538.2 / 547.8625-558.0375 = 1.17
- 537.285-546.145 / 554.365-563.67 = 1.13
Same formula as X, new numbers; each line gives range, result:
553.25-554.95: 17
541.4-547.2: 17.8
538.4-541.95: 17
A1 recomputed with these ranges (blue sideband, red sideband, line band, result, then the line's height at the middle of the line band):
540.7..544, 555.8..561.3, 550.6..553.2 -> 0.22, 18.2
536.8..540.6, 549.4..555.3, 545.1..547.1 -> -0.18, 16.4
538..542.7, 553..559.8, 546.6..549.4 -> -0.15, 17.1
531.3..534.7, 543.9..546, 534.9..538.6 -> 0.23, 17.1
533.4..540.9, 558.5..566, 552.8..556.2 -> 0.09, 17.4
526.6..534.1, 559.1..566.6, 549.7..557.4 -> 0.16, 17.5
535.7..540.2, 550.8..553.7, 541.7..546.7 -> -0.36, 16.5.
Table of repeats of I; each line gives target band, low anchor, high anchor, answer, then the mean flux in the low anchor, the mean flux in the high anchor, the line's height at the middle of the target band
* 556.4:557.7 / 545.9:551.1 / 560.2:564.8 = 0.021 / 17.8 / 18.5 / 18.2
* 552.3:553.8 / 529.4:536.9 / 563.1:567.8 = 0.057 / 16.6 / 18.4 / 17.7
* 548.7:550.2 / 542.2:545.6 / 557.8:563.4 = 0.032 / 17.7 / 18.3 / 17.9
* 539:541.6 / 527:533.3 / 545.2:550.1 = -0.004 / 15.9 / 17.8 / 17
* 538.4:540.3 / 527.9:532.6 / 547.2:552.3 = 0.015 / 15.7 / 17.7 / 16.6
